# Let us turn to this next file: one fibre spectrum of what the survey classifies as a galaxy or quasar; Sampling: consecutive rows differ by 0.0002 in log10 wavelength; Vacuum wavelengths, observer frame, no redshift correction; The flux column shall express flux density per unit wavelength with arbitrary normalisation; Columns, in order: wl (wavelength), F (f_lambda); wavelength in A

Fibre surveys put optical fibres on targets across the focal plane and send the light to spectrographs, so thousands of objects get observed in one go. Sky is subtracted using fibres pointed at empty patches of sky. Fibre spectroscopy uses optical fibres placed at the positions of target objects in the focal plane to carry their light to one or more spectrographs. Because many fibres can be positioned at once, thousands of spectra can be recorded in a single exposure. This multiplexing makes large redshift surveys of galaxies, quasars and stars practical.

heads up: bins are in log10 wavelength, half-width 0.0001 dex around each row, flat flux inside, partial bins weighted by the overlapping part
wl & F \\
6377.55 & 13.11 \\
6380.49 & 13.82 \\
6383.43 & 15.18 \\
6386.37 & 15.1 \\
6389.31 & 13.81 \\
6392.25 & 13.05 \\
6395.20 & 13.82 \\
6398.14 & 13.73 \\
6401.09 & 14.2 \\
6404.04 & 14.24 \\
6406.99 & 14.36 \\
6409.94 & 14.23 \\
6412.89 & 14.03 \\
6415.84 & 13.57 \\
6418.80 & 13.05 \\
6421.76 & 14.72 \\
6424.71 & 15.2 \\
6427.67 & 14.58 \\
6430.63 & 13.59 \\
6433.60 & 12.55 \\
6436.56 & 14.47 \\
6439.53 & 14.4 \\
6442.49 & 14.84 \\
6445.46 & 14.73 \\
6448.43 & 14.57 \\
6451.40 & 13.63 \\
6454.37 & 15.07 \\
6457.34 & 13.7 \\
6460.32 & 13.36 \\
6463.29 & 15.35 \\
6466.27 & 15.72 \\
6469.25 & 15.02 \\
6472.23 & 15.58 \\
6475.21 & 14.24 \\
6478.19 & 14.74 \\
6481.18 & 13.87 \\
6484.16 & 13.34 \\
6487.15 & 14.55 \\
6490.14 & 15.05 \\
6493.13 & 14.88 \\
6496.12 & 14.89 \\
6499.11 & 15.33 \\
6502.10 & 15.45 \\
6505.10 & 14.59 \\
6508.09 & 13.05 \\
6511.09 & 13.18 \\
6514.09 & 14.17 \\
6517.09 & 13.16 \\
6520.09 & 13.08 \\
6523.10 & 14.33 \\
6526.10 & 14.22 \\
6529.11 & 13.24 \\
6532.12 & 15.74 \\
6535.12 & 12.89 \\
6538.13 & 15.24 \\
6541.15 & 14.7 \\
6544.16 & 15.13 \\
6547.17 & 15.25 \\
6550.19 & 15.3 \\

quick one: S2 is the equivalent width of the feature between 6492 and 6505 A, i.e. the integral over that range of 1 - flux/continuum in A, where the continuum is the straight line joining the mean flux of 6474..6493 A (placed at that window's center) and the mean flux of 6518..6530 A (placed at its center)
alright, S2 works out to -0.9 A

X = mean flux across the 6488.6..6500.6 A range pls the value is 15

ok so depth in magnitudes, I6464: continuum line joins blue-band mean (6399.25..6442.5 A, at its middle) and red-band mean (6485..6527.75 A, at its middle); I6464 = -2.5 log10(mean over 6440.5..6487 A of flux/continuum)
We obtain -0.03 mag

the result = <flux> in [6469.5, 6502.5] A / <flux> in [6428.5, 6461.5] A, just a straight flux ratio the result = 1.0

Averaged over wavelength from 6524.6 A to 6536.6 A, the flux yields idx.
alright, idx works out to 14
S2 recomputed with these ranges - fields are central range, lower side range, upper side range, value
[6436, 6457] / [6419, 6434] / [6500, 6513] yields -0.51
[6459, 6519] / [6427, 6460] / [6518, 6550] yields -0.82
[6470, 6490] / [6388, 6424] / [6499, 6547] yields -0.49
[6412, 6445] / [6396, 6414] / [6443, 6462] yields 0.15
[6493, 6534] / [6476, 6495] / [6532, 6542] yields 0.71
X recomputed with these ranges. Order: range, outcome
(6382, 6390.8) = 14.7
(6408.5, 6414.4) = 14.1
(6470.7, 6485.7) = 14.4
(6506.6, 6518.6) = 13.4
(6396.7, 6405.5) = 14.1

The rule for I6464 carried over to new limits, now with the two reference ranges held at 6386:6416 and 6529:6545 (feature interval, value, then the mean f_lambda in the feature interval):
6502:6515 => 0.039 mag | 13.9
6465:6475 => -0.073 mag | 15.3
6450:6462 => 0.020 mag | 14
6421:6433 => -0.020 mag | 14.4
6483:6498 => -0.016 mag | 14.6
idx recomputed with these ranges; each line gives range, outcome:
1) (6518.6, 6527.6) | 13.9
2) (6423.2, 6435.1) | 14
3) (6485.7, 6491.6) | 14.8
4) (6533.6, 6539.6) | 14.1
